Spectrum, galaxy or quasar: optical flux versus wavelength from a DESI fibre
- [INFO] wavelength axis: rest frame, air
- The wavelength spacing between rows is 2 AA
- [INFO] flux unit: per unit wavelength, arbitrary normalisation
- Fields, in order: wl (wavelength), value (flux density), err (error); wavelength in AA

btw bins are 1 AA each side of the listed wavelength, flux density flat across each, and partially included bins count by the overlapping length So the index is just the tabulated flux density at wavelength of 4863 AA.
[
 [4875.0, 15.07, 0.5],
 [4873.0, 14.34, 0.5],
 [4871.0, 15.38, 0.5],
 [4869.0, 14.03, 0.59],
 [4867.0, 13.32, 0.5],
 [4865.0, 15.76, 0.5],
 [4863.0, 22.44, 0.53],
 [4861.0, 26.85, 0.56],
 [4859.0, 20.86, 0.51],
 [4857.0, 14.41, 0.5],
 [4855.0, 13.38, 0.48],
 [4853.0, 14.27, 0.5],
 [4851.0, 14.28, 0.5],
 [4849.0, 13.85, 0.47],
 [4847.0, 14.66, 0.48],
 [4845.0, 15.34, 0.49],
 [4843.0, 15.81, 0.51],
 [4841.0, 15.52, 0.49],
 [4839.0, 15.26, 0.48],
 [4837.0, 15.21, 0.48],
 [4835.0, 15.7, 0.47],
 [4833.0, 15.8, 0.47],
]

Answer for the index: 22.44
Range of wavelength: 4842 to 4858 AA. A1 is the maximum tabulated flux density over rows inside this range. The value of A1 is 15.81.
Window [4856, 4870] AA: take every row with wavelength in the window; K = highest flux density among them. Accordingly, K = 26.85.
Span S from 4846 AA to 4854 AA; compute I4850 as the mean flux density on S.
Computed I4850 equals 14.3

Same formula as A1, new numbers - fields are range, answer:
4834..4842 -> 15.7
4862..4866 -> 22.44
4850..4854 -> 14.28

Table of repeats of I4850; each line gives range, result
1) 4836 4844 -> 15.4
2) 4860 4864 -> 24.6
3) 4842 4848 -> 15.3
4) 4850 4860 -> 15.4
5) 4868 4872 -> 14.7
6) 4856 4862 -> 20.7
